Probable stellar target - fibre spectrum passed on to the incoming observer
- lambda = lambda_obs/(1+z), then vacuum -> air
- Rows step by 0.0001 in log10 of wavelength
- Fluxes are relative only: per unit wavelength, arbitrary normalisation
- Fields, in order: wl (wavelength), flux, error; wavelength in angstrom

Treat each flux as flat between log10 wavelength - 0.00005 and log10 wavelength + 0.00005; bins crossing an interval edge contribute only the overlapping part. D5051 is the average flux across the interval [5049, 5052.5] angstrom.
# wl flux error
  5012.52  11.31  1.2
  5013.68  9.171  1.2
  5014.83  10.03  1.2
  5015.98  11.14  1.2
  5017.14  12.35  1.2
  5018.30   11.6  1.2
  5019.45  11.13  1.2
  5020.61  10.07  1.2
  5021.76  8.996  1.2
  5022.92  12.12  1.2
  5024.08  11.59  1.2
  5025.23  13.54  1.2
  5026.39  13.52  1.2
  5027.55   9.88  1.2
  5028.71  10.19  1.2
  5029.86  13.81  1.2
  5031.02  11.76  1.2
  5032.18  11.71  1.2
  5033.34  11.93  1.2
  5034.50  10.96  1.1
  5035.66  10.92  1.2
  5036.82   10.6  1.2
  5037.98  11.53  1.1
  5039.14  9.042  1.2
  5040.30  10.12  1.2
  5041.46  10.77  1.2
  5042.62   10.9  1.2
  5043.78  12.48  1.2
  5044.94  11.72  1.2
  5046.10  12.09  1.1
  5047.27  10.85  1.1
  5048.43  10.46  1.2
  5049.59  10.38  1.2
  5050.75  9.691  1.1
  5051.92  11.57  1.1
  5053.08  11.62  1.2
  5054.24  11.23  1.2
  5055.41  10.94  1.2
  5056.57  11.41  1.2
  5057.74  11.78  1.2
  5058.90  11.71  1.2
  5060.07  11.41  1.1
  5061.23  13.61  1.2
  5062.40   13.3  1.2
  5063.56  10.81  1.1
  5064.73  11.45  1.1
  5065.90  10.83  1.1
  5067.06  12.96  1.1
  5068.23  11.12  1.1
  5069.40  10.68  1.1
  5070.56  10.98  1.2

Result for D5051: 10.5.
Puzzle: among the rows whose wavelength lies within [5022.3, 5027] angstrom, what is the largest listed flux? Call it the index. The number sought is 13.54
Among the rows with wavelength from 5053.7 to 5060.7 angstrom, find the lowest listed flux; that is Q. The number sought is 10.94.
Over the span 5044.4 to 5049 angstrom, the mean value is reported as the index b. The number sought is 11.3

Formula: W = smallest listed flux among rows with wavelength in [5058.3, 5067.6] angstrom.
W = 10.81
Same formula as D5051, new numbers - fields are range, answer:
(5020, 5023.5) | 10.4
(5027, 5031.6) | 11.4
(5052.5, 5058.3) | 11.4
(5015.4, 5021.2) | 11.3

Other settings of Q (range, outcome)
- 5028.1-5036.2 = 10.19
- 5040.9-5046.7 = 10.77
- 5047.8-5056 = 9.691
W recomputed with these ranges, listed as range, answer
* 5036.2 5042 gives 9.042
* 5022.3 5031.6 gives 9.88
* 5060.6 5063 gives 13.3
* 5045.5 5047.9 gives 10.85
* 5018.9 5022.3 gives 8.996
